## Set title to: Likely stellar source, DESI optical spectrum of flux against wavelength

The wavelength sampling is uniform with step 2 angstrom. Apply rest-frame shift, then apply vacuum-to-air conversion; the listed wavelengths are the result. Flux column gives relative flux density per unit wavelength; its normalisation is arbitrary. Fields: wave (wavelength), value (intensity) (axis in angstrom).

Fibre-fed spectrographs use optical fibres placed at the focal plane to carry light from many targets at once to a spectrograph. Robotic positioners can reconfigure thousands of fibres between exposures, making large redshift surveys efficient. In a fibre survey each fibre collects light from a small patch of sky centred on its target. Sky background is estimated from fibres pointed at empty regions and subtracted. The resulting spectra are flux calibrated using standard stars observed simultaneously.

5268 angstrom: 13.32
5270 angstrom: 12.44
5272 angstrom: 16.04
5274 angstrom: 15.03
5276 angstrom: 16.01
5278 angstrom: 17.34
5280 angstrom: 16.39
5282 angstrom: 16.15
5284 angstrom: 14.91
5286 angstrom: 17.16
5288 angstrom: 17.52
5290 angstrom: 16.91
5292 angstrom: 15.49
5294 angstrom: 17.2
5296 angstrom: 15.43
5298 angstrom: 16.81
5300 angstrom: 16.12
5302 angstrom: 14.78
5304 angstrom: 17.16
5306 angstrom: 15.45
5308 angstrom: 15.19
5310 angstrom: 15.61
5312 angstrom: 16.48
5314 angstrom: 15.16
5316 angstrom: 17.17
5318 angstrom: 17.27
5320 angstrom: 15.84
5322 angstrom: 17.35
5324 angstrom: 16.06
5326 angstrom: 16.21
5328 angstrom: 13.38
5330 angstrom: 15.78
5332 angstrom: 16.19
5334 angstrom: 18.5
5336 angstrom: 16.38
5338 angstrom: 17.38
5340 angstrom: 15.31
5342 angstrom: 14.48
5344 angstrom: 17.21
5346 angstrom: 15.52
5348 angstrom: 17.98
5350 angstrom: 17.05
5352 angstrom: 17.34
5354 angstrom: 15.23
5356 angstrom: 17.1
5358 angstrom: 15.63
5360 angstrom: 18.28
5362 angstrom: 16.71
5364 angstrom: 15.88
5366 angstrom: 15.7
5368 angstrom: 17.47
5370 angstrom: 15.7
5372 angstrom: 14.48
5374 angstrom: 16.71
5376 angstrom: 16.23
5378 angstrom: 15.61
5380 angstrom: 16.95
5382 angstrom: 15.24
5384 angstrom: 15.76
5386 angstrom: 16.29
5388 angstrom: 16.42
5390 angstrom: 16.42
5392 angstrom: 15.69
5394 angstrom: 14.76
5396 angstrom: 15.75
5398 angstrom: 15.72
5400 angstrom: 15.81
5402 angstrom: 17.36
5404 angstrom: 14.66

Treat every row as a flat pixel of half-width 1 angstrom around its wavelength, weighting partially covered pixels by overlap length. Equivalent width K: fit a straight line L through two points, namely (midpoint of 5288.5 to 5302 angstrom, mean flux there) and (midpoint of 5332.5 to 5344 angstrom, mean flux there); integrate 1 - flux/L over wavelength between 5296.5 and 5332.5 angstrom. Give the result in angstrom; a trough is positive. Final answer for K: 0.8 angstrom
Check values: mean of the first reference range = 16.3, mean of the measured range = 16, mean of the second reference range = 16.5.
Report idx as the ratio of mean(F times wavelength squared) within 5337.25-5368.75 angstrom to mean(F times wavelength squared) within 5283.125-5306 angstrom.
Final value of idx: 1.04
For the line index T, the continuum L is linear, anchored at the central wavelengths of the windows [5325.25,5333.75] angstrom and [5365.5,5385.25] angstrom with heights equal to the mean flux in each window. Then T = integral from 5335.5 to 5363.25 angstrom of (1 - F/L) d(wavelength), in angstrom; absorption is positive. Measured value -1.3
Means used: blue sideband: 15.6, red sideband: 16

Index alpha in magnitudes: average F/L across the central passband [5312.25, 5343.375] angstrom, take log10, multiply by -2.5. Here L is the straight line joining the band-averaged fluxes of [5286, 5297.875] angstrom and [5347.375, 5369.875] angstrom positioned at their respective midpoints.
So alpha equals 0.03 mag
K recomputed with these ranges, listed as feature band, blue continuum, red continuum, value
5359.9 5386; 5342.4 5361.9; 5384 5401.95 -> 0.3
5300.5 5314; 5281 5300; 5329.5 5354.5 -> 0.6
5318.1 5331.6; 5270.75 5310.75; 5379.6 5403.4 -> 0.1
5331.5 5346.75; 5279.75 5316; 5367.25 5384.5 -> -0.3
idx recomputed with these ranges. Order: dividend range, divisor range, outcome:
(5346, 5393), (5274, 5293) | 1.03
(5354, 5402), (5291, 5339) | 1.02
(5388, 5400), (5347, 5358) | 0.95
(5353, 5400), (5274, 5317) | 1.02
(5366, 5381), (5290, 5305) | 1.03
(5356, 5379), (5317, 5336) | 1.01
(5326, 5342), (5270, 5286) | 1.03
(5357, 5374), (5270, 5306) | 1.04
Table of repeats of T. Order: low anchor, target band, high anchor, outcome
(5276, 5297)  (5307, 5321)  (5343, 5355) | 0.4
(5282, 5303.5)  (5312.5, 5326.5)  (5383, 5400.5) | -0.3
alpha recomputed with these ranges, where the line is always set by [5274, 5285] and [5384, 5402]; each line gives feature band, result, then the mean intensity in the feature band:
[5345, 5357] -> -0.048 mag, 16.7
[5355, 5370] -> -0.043 mag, 16.6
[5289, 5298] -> -0.019 mag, 16.3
